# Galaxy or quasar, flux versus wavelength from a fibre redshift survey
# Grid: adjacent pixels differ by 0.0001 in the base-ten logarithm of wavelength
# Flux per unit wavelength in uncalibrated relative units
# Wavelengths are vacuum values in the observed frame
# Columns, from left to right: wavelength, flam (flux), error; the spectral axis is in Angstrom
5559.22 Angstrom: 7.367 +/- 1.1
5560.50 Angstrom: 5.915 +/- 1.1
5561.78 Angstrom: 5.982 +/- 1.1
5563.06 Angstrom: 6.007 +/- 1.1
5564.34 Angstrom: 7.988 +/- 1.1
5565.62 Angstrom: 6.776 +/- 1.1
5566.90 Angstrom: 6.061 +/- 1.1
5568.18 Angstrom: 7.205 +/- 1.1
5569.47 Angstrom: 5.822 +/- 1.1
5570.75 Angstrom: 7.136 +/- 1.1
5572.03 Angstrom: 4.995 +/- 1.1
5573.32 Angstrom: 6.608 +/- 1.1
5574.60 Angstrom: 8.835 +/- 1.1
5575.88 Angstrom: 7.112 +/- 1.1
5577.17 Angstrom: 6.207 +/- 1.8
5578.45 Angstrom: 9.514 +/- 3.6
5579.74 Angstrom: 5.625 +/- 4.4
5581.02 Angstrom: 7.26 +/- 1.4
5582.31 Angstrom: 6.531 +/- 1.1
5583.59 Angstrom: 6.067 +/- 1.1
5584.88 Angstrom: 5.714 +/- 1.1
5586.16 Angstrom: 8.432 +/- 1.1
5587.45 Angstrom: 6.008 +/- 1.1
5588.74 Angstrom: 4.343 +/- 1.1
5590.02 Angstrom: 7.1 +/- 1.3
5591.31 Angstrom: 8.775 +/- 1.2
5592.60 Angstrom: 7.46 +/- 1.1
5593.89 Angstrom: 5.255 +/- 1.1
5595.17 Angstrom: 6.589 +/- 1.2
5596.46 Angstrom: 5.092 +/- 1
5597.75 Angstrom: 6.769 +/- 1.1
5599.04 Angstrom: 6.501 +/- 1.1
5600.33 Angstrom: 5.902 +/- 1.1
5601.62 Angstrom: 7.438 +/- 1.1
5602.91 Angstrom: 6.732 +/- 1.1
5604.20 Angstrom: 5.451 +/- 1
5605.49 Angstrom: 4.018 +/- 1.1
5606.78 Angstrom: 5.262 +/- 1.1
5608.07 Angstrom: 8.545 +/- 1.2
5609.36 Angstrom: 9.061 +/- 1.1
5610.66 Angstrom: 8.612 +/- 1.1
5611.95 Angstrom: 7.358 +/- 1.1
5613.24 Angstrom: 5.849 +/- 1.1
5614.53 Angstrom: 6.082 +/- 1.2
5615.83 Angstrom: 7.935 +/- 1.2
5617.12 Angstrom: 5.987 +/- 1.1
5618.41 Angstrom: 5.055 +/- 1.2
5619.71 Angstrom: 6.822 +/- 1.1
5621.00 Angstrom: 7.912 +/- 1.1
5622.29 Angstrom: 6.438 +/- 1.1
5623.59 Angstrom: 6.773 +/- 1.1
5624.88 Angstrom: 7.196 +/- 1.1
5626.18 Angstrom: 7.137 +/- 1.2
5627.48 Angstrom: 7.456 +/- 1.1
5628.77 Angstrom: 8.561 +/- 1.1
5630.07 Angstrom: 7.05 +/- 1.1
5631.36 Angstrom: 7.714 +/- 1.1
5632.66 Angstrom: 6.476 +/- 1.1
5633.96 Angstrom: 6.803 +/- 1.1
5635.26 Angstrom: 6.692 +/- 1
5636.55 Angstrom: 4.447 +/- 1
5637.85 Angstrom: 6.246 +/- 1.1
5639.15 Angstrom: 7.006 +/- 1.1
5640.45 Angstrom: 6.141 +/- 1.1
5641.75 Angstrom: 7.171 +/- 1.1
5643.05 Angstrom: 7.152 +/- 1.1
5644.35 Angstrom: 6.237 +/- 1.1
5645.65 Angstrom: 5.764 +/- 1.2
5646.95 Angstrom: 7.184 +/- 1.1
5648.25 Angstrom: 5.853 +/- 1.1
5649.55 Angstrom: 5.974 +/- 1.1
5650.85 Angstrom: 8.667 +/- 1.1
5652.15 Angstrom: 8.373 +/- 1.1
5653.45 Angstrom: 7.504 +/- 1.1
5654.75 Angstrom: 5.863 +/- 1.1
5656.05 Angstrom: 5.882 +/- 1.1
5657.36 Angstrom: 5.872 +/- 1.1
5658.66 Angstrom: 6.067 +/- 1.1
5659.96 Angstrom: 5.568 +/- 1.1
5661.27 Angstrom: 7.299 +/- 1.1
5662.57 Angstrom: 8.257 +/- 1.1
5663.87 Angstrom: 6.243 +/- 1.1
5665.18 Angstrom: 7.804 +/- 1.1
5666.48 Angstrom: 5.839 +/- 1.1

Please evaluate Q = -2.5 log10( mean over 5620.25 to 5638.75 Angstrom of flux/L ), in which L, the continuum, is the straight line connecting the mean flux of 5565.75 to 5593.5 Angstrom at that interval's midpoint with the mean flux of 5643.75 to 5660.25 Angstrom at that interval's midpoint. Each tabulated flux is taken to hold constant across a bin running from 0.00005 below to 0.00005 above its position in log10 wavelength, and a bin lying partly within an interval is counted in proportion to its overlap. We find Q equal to -0.048 mag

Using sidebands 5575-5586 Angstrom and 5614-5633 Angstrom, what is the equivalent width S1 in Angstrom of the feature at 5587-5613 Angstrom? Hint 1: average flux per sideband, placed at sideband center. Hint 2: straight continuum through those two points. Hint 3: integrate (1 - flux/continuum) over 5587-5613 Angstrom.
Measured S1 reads 1.2 Angstrom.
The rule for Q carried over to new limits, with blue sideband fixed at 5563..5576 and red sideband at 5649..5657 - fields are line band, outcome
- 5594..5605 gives 0.108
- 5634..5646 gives 0.102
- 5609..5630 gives -0.028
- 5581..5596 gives 0.043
